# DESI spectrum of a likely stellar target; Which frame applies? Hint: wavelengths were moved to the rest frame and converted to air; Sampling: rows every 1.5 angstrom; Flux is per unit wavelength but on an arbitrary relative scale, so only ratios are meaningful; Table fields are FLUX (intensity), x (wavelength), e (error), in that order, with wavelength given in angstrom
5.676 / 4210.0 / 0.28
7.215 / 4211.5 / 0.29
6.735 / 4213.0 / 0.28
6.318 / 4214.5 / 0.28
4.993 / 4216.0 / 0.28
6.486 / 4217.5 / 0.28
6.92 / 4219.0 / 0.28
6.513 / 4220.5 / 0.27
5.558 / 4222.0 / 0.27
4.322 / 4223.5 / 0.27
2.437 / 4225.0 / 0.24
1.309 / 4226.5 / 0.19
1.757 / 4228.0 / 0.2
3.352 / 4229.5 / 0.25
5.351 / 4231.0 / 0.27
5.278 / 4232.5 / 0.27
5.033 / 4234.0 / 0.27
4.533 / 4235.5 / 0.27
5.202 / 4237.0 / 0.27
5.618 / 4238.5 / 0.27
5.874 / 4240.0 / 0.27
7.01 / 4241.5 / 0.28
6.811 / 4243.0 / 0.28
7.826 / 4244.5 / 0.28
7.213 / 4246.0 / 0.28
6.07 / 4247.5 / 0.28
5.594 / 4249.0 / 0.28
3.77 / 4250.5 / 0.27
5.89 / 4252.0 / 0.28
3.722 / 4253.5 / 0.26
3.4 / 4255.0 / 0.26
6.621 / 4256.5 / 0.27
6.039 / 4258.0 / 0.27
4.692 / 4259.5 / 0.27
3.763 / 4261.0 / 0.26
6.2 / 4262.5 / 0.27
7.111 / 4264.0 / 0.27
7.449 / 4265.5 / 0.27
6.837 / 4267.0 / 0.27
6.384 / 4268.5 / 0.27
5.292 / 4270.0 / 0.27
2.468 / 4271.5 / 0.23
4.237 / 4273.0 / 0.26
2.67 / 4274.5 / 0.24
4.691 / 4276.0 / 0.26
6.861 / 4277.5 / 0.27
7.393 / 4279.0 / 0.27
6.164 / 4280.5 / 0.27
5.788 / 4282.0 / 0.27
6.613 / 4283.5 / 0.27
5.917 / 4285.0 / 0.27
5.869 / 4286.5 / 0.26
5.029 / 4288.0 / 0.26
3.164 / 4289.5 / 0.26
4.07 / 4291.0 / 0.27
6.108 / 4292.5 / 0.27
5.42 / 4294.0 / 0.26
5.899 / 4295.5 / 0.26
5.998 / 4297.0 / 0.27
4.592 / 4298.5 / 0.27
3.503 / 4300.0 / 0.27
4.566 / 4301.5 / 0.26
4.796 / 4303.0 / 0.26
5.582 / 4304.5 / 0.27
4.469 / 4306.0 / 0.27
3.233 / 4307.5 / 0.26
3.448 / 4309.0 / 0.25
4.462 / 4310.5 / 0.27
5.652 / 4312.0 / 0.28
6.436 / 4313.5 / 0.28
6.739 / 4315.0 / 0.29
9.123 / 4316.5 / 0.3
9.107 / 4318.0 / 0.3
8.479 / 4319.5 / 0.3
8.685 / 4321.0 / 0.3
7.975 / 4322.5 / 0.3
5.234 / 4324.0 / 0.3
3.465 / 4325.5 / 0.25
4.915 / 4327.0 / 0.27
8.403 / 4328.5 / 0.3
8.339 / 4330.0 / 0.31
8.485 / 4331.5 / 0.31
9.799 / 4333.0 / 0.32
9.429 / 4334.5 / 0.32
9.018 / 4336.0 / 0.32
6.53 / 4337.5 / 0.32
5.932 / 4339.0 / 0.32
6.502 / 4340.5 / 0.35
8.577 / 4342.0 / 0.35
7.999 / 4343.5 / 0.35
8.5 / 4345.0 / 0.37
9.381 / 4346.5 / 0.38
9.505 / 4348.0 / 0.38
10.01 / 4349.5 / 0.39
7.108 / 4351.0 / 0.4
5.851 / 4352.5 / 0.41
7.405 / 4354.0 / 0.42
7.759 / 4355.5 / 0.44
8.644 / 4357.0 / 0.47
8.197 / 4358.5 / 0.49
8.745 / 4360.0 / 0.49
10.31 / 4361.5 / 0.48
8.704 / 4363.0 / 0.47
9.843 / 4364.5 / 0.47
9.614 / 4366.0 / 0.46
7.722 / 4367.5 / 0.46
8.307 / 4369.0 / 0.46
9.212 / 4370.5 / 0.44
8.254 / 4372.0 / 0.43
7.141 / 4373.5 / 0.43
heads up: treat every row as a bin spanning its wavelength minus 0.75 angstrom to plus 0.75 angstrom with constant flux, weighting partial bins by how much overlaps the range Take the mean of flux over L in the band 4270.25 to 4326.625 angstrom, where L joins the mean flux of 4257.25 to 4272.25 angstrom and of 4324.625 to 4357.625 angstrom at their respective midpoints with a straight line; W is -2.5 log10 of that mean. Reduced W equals 0.20 mag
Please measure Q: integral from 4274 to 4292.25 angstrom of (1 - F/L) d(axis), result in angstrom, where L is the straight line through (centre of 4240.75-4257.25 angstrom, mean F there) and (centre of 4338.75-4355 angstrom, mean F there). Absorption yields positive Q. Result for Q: 3.2 angstrom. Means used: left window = 5.81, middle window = 5.41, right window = 7.95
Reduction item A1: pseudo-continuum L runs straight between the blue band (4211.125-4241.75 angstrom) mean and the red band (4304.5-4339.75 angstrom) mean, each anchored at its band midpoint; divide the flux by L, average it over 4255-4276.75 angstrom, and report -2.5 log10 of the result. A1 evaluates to 0.10 mag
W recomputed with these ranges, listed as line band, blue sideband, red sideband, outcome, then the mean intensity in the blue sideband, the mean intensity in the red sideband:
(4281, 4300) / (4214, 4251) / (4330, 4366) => 0.270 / 5.25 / 8.38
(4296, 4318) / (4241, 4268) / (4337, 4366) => 0.324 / 5.88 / 8.24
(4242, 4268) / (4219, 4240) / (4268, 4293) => -0.206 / 4.48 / 5.2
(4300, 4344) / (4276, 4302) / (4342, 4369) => 0.058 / 5.45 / 8.54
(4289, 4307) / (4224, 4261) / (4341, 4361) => 0.346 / 4.99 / 8.29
